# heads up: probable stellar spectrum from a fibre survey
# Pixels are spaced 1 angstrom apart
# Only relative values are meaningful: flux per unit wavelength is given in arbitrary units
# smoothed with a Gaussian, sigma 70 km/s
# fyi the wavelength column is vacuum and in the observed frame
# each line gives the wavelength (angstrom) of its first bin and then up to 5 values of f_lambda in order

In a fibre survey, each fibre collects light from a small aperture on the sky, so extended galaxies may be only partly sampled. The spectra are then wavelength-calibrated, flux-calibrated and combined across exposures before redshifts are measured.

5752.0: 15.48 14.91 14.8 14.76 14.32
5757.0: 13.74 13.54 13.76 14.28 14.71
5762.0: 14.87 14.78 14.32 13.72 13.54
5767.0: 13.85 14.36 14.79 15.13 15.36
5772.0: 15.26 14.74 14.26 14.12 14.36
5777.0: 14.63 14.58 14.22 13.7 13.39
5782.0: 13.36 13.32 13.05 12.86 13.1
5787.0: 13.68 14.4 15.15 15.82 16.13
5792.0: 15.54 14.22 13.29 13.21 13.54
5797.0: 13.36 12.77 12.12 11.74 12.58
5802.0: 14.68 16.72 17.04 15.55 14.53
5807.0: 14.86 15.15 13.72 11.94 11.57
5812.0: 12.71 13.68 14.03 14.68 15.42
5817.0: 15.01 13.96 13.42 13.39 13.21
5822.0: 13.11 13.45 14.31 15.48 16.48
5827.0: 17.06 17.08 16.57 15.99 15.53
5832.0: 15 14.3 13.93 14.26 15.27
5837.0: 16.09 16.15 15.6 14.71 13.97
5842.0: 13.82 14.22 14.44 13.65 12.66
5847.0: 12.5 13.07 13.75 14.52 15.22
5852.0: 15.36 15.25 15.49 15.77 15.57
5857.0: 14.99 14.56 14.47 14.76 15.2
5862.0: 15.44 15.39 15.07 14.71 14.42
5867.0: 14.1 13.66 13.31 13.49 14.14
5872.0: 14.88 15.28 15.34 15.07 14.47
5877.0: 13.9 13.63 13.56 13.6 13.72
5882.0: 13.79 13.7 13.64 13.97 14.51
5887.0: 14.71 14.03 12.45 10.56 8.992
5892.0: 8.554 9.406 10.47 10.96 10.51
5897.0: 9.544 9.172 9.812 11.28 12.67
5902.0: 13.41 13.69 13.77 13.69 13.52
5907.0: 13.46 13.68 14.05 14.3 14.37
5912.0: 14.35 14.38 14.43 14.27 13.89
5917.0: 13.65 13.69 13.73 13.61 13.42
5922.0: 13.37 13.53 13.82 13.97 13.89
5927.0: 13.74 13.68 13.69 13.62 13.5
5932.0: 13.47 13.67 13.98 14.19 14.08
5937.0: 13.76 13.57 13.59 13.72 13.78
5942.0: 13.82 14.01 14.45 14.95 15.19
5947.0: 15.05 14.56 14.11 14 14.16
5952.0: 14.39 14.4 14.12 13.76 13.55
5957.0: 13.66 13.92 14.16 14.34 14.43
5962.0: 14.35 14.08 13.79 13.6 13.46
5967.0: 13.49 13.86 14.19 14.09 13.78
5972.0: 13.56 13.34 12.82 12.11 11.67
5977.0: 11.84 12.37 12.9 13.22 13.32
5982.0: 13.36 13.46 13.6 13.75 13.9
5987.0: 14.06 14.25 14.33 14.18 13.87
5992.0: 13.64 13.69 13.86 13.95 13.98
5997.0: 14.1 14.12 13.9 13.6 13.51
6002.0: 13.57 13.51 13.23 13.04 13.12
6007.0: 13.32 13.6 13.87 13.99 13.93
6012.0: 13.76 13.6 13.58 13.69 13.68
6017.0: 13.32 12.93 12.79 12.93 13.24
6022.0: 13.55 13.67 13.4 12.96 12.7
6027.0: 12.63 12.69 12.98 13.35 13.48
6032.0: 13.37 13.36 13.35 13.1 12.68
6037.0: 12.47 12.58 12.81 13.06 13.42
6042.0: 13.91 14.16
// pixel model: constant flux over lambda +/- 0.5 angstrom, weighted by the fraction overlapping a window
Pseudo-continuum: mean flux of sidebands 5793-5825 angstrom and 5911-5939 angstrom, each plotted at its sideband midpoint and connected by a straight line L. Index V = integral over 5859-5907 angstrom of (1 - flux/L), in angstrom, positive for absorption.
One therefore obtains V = 2.3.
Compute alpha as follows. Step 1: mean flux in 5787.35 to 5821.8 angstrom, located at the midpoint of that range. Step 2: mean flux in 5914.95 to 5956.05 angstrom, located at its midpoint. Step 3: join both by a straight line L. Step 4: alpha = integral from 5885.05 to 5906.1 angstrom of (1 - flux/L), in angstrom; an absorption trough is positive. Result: 3.4 angstrom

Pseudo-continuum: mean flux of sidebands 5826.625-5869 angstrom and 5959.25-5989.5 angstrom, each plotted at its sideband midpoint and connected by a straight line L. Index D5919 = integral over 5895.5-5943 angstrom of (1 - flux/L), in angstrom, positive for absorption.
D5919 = 2.3 angstrom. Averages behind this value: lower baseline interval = 14.8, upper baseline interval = 13.5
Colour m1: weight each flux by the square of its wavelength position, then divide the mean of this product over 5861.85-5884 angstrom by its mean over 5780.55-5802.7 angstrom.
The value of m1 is 1.1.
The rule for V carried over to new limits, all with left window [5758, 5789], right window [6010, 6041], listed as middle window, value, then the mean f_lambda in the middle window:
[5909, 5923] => -0.34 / 13.9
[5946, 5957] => -0.61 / 14.2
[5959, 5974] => -0.48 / 13.9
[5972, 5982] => 0.51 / 12.7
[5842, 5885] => -1.70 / 14.4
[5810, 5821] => 0.25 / 13.7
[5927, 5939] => -0.16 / 13.7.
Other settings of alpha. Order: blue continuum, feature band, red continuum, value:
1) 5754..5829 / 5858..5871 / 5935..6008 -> -0.4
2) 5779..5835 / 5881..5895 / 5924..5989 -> 1.8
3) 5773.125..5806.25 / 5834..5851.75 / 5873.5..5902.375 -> -1.6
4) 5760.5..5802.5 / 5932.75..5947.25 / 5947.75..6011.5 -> -0.4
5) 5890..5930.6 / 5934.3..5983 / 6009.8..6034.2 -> -2.9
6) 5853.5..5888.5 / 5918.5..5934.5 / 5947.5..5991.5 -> 0.4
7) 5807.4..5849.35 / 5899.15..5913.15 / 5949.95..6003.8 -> 0.5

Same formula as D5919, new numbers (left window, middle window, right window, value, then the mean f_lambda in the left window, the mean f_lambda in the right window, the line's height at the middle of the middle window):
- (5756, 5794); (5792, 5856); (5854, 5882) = 0.1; 14.3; 14.5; 14.4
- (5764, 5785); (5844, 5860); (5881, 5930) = -1.2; 14.2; 12.9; 13.4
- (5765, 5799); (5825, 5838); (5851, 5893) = -1.4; 14.1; 14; 14.1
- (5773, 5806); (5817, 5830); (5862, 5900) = -1.1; 14.1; 13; 13.7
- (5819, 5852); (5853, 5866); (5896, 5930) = -0.8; 14.6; 13.3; 14.2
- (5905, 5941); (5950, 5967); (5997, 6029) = -0.4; 13.8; 13.4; 13.7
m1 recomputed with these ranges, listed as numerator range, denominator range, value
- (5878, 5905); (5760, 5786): 0.89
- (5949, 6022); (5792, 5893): 1.01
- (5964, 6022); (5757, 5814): 1.03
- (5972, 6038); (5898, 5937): 1.02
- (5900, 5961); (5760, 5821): 1.03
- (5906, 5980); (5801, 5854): 0.99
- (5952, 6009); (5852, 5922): 1.04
